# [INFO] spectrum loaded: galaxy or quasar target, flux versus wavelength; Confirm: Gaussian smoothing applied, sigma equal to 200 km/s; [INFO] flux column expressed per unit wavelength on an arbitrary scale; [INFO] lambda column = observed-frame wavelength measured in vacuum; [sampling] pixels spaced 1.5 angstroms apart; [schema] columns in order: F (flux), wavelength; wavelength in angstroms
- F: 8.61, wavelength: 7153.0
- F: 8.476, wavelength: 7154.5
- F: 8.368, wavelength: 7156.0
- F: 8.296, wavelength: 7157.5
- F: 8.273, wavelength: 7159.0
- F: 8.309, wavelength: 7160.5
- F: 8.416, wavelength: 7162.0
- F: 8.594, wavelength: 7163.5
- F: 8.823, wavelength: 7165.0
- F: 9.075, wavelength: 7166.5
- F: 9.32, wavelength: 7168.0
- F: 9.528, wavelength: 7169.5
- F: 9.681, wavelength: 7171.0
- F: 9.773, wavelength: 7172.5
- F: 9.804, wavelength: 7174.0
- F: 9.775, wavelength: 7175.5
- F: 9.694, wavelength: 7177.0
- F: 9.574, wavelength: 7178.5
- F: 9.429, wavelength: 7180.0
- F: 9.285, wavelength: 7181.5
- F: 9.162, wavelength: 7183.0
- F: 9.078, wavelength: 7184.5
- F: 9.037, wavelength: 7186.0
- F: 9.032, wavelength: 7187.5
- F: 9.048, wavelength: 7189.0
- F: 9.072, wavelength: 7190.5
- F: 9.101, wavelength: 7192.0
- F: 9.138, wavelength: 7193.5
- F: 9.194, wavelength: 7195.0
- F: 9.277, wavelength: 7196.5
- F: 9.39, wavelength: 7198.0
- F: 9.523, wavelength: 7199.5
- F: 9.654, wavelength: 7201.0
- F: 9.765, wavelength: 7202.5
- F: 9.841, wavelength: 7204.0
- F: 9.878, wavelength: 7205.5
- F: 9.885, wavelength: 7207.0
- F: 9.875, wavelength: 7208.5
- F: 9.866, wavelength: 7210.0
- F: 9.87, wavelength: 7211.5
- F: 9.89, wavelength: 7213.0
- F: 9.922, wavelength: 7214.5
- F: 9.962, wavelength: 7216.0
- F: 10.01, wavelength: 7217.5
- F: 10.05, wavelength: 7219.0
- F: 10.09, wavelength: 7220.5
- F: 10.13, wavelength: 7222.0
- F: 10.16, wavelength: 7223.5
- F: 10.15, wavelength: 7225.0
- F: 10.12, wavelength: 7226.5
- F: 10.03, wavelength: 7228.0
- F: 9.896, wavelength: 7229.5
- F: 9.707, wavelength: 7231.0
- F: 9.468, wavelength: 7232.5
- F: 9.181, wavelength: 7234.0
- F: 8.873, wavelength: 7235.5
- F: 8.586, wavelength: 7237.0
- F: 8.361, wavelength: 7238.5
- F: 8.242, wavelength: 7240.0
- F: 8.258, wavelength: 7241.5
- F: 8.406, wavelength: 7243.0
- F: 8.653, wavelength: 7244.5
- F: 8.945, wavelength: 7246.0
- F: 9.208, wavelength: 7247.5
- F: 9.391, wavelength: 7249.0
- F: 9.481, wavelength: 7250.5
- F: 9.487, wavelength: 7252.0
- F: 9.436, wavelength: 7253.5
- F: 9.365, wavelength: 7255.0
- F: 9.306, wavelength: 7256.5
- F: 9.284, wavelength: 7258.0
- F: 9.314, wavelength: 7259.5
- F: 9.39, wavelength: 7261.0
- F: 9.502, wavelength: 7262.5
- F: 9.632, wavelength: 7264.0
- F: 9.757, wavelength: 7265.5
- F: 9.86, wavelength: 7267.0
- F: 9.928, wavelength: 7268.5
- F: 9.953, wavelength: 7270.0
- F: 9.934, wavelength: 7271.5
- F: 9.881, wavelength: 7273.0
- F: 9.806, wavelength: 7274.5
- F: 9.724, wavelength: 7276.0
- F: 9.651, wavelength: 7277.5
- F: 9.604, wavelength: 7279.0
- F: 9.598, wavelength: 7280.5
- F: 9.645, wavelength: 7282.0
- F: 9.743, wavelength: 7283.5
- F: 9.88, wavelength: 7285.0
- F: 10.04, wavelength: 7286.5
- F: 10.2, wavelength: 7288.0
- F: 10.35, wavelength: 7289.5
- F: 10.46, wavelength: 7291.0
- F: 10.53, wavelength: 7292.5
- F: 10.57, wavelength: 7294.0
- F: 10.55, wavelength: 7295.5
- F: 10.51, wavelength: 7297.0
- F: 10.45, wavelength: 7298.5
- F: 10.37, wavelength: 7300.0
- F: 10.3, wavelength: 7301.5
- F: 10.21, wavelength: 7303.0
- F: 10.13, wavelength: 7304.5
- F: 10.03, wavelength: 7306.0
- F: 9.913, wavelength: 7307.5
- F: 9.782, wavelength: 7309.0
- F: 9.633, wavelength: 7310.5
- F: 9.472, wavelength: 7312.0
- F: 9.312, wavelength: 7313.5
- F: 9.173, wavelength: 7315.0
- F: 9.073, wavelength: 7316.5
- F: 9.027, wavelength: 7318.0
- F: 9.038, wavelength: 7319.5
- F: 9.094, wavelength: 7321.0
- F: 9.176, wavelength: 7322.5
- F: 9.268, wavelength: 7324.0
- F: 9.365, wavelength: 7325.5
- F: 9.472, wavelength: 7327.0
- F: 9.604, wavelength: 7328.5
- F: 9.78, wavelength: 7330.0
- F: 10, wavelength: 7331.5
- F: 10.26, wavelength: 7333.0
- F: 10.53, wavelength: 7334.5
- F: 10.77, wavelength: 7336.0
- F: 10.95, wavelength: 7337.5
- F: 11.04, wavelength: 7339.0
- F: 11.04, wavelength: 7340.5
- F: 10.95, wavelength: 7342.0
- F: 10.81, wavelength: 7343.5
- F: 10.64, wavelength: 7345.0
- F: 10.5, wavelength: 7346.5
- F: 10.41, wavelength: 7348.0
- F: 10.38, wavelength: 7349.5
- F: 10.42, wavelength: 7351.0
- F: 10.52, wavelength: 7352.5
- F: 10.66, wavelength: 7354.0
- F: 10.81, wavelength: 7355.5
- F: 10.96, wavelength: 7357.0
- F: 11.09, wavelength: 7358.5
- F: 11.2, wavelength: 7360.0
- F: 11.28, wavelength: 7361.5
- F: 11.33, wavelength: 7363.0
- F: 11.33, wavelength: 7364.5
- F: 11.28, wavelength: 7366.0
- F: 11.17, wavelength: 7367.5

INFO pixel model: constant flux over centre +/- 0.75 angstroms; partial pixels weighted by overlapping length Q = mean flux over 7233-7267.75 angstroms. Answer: 9.13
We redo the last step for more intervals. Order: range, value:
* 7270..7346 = 9.99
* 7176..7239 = 9.56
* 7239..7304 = 9.69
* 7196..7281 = 9.55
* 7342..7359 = 10.7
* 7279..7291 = 9.94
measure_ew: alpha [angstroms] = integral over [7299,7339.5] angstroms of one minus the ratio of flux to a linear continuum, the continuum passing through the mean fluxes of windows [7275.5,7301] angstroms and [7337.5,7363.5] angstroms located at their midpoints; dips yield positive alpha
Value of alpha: 2.6 angstroms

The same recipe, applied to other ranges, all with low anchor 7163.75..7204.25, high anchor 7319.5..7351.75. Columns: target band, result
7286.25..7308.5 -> -0.7 angstroms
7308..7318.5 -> 0.7 angstroms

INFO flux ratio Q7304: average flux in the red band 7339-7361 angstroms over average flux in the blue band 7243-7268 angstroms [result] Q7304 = 1.15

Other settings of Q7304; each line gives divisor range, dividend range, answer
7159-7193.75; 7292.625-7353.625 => 1.10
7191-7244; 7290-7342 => 1.05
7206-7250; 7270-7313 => 1.06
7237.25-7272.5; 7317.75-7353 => 1.10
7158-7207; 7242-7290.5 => 1.03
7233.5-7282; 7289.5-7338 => 1.06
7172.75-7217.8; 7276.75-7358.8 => 1.06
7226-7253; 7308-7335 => 1.04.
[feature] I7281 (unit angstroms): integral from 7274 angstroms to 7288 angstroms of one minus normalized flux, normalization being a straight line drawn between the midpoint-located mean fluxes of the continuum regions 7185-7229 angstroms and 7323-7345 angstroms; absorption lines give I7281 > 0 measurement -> 0.4 angstroms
